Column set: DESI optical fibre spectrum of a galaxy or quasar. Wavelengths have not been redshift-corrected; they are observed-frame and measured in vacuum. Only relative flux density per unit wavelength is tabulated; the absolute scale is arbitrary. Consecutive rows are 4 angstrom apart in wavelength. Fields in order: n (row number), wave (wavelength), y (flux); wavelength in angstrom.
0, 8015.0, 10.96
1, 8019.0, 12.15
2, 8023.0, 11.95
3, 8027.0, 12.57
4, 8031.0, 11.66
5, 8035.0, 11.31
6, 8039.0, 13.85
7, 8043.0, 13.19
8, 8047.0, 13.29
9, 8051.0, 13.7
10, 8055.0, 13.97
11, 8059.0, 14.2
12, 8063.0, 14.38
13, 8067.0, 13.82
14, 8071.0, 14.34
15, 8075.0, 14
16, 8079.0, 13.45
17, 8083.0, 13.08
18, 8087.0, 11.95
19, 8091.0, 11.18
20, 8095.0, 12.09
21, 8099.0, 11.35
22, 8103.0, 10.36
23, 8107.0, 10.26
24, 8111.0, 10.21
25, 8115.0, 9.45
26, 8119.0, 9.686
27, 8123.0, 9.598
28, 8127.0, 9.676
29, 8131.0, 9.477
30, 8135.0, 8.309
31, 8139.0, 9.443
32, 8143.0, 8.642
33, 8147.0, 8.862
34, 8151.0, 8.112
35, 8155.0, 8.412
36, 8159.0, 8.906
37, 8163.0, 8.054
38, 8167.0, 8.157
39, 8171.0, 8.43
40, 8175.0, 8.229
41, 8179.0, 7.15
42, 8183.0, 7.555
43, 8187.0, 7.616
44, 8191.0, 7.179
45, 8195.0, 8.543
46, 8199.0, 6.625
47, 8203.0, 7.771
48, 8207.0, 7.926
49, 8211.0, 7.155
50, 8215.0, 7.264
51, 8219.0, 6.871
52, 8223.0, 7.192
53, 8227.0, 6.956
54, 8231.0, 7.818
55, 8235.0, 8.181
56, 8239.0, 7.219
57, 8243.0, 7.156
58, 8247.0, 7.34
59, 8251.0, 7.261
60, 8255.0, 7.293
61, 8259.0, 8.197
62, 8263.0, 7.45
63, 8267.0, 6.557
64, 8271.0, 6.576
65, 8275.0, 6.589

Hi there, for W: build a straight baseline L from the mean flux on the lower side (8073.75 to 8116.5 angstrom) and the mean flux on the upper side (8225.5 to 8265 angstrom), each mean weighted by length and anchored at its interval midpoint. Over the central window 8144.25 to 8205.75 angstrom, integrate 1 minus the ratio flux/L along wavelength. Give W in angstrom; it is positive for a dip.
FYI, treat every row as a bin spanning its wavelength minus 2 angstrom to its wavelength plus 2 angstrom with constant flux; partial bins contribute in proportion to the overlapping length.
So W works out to 9.3 angstrom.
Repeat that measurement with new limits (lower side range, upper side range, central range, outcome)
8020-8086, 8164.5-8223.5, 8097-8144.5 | 3.7 angstrom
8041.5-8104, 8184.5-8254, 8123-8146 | 3.3 angstrom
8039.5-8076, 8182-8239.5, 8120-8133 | 1.7 angstrom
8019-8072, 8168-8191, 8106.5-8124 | 0.9 angstrom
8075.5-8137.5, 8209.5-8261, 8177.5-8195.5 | 2.3 angstrom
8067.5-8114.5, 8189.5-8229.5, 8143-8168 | 2.7 angstrom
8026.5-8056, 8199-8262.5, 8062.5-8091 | -3.5 angstrom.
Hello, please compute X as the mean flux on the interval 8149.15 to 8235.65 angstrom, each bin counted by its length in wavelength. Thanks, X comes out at 7.72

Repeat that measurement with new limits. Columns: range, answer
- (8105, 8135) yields 9.67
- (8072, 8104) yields 12.3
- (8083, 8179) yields 9.54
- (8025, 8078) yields 13.4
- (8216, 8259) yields 7.37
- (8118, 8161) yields 9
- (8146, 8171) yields 8.4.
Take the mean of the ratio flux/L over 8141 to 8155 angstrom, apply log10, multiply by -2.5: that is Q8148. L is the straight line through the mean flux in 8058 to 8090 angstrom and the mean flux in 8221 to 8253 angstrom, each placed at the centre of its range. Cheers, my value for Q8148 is 0.25 mag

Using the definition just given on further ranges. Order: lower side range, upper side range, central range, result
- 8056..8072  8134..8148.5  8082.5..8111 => 0.06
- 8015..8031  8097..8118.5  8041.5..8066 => -0.21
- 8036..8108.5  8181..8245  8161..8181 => 0.14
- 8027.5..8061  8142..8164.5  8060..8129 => -0.07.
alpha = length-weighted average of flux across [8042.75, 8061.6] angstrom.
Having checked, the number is 13.7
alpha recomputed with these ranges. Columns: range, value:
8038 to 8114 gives 12.7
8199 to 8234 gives 7.35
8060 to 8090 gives 13.5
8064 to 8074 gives 14.1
